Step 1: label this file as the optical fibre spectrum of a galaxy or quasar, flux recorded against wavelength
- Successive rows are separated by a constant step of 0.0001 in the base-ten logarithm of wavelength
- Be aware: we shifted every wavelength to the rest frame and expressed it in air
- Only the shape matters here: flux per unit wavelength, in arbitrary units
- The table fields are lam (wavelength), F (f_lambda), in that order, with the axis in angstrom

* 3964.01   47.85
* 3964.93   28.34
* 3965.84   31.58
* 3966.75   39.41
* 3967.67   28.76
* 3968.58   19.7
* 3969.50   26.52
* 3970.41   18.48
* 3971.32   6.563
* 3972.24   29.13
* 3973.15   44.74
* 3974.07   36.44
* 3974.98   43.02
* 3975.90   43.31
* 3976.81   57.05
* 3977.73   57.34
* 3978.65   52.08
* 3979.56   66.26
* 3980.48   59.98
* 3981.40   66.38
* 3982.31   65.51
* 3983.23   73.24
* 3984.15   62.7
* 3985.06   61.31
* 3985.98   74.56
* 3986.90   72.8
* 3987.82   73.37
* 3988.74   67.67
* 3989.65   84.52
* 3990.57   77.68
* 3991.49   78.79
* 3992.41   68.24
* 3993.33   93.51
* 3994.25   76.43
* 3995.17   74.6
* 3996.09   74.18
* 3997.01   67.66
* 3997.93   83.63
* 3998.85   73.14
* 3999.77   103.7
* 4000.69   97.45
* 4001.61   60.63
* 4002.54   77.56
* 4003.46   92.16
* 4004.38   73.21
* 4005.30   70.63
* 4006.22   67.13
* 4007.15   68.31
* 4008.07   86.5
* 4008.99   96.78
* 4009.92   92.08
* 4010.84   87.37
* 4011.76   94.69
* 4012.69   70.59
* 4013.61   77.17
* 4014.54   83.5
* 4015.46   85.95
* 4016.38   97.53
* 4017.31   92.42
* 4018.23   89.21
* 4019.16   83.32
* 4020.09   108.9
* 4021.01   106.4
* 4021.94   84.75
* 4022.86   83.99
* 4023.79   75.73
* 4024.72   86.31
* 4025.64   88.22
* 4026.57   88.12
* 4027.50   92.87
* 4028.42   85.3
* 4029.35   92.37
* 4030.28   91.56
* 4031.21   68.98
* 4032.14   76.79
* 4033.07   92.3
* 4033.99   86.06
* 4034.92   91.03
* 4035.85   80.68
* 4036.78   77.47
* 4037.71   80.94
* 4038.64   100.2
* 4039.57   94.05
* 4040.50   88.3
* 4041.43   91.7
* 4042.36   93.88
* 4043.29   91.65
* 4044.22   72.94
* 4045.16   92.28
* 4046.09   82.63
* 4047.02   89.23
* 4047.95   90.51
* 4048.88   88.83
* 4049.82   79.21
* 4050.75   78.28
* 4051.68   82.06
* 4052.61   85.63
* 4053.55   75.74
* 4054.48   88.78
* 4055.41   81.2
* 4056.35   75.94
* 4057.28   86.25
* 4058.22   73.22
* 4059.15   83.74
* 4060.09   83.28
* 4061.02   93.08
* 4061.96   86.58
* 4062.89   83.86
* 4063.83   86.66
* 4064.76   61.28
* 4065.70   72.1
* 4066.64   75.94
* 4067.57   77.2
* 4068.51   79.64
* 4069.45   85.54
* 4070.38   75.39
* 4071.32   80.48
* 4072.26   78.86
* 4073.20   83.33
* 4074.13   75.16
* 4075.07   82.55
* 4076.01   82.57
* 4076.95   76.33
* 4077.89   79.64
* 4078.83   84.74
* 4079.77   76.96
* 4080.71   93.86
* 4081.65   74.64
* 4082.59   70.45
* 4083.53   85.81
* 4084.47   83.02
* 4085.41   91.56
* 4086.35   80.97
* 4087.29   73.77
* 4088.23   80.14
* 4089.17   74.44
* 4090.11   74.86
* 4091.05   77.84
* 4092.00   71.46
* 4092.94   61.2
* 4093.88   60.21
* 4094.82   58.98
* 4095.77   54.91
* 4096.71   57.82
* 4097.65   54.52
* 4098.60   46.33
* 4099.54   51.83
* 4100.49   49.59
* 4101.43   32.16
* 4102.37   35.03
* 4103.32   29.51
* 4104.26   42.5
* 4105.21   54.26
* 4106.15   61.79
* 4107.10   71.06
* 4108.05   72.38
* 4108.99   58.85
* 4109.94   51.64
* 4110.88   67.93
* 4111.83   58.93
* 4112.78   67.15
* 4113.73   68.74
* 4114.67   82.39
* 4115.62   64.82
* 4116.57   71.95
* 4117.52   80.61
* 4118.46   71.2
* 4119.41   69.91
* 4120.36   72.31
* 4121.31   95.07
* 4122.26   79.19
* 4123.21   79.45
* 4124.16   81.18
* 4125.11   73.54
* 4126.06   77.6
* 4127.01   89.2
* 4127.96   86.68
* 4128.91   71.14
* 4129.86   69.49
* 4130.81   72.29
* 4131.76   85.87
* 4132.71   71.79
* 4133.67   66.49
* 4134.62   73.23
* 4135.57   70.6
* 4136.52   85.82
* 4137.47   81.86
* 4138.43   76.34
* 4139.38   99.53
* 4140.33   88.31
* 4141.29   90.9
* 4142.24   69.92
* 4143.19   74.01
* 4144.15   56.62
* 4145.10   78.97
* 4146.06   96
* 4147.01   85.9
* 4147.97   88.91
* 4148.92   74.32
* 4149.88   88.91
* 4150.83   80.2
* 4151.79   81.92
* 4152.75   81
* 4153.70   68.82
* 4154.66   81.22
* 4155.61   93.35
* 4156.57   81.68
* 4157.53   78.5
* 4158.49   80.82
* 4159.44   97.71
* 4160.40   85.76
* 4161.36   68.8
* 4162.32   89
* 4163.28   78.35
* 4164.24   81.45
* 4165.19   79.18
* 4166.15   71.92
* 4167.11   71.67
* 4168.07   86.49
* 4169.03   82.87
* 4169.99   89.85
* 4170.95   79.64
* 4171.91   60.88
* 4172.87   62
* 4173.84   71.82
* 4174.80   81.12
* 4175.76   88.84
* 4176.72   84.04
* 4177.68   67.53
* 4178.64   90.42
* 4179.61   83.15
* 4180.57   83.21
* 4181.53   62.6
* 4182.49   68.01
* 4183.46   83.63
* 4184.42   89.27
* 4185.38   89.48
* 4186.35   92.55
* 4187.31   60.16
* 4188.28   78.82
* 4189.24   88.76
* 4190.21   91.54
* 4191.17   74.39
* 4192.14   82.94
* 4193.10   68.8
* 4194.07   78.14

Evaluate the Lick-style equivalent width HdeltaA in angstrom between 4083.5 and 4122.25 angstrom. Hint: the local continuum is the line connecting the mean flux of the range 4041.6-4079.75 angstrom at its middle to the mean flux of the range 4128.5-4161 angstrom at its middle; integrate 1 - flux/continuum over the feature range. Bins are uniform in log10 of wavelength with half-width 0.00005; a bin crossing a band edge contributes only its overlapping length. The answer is 7.7 angstrom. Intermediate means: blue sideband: 81.9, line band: 65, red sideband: 80.2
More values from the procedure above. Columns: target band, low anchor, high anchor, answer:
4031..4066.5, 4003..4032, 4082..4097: -1.71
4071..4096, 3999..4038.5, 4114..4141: 1.34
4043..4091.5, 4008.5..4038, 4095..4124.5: -4.38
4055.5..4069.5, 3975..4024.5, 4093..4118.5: -2.98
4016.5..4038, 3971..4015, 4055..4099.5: -4.34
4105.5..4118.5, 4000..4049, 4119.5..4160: 2.26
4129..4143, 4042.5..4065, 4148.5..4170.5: 0.59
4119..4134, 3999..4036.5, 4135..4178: 0.69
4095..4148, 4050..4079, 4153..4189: 6.79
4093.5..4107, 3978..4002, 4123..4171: 4.91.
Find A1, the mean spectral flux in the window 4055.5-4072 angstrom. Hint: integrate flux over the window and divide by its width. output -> 80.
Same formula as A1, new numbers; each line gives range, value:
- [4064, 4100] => 74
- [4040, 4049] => 88.2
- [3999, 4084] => 83.9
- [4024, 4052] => 86.4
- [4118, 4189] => 79.5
